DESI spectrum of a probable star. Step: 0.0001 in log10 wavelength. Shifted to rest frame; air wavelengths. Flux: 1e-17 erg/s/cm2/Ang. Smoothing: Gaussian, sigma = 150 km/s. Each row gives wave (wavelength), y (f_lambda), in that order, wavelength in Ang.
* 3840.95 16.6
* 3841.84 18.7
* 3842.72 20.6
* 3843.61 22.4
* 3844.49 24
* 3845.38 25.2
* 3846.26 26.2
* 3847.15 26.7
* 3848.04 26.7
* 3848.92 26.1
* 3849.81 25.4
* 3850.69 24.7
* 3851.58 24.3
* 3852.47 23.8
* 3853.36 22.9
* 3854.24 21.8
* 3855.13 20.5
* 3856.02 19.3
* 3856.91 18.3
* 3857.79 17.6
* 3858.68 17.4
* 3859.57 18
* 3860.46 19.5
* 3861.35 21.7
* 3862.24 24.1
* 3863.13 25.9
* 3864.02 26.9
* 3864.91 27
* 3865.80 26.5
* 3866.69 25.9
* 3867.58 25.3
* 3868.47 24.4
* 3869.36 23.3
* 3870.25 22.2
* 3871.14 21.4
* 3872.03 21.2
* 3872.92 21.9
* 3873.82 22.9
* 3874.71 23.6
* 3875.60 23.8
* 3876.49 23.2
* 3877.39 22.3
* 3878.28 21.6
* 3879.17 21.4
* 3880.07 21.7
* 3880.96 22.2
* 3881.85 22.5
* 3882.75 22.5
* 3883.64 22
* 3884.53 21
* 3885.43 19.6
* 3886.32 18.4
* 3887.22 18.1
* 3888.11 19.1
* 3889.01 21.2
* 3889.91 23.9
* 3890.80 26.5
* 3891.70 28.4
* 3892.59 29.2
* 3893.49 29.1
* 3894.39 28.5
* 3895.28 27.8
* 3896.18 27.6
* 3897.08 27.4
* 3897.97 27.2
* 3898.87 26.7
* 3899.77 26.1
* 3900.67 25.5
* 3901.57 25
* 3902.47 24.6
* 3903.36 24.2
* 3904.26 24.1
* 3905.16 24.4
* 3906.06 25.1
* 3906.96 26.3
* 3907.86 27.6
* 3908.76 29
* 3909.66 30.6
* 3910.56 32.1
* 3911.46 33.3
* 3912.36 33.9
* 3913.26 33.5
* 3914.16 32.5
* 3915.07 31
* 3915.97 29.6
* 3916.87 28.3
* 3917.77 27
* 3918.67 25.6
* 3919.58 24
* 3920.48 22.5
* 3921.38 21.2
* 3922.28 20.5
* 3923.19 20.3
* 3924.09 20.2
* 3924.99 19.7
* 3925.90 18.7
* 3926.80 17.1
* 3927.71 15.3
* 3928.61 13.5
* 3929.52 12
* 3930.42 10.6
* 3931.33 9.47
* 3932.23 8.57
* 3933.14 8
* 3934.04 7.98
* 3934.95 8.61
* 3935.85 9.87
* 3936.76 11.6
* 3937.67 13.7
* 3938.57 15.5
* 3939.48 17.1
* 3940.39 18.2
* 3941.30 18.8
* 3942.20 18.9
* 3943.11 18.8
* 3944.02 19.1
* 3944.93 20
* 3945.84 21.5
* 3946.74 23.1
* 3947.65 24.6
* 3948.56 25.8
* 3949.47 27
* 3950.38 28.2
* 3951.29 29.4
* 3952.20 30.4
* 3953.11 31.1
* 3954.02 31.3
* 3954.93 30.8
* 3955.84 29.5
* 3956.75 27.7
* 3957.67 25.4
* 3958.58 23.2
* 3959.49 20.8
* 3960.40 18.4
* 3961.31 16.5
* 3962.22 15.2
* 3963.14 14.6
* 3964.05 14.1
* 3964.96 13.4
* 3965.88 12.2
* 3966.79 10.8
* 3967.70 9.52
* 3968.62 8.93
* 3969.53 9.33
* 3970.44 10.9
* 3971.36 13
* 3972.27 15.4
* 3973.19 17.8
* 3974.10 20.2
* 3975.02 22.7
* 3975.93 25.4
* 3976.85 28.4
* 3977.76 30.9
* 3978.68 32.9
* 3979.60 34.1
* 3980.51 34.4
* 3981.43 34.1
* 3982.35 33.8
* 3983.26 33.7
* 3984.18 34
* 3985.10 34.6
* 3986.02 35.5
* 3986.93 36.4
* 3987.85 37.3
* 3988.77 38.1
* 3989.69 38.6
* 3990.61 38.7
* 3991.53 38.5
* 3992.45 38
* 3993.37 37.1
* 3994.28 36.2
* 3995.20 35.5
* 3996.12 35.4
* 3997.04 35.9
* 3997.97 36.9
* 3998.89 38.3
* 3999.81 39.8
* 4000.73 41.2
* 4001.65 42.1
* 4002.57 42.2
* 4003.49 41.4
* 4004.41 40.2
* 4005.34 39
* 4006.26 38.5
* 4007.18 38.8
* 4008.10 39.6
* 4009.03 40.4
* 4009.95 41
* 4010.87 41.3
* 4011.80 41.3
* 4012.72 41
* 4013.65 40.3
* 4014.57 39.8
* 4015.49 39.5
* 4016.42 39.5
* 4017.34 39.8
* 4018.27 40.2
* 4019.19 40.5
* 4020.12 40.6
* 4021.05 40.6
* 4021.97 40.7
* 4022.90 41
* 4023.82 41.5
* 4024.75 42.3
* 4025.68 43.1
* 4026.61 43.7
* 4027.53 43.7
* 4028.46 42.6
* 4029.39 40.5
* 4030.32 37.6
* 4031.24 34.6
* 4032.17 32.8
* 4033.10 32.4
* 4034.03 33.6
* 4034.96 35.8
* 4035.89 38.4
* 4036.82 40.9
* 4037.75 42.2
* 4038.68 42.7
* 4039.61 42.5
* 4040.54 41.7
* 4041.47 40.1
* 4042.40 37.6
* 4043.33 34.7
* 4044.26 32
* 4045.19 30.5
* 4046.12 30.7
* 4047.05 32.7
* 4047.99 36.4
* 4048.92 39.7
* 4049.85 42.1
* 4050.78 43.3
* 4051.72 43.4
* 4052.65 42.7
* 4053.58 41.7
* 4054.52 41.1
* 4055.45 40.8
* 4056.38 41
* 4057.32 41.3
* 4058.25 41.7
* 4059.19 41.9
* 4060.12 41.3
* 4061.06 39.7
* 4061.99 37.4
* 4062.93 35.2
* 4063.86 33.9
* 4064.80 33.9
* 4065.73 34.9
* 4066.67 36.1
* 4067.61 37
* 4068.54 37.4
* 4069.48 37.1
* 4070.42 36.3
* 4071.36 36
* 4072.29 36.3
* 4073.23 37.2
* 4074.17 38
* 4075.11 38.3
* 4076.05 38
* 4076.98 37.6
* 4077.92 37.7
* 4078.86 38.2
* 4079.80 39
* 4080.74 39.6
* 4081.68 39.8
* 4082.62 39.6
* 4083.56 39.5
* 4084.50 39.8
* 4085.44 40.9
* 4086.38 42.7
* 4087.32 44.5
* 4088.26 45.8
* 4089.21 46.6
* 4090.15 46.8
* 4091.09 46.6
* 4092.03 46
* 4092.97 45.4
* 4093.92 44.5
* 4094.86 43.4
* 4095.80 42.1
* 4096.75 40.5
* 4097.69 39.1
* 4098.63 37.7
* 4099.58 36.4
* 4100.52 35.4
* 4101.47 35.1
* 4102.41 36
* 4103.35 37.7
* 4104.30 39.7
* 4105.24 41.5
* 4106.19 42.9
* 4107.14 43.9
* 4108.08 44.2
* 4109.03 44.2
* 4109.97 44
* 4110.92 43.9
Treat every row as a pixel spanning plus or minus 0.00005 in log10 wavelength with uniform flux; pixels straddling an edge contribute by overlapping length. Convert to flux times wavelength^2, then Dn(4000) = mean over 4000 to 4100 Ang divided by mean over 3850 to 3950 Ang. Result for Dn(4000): 1.9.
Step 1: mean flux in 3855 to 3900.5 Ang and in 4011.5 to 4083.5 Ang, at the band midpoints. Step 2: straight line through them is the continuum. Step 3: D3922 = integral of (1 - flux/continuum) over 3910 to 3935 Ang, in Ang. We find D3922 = 5.5 Ang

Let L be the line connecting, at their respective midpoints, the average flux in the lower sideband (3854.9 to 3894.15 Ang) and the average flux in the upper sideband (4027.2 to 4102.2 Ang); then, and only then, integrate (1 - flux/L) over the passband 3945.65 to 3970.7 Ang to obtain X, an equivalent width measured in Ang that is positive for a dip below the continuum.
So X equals 7.4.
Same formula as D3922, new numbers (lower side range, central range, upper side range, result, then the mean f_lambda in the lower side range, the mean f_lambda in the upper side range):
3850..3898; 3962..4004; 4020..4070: 5.6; 23.1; 38.8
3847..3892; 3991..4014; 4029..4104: -3.8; 22.6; 39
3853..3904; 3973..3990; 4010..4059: 1.1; 23.3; 39.5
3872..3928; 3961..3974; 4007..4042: 7.8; 24.7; 40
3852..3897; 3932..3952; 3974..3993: 7.8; 22.9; 33.6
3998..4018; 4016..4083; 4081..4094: 5.0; 40.2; 43.4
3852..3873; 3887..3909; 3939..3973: -4.4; 22.4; 20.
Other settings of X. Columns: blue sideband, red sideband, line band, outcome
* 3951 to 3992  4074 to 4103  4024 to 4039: -2.7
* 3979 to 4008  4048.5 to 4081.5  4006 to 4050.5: -1.2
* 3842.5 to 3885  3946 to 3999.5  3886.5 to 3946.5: 6.4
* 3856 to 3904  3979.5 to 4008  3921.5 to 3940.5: 9.9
